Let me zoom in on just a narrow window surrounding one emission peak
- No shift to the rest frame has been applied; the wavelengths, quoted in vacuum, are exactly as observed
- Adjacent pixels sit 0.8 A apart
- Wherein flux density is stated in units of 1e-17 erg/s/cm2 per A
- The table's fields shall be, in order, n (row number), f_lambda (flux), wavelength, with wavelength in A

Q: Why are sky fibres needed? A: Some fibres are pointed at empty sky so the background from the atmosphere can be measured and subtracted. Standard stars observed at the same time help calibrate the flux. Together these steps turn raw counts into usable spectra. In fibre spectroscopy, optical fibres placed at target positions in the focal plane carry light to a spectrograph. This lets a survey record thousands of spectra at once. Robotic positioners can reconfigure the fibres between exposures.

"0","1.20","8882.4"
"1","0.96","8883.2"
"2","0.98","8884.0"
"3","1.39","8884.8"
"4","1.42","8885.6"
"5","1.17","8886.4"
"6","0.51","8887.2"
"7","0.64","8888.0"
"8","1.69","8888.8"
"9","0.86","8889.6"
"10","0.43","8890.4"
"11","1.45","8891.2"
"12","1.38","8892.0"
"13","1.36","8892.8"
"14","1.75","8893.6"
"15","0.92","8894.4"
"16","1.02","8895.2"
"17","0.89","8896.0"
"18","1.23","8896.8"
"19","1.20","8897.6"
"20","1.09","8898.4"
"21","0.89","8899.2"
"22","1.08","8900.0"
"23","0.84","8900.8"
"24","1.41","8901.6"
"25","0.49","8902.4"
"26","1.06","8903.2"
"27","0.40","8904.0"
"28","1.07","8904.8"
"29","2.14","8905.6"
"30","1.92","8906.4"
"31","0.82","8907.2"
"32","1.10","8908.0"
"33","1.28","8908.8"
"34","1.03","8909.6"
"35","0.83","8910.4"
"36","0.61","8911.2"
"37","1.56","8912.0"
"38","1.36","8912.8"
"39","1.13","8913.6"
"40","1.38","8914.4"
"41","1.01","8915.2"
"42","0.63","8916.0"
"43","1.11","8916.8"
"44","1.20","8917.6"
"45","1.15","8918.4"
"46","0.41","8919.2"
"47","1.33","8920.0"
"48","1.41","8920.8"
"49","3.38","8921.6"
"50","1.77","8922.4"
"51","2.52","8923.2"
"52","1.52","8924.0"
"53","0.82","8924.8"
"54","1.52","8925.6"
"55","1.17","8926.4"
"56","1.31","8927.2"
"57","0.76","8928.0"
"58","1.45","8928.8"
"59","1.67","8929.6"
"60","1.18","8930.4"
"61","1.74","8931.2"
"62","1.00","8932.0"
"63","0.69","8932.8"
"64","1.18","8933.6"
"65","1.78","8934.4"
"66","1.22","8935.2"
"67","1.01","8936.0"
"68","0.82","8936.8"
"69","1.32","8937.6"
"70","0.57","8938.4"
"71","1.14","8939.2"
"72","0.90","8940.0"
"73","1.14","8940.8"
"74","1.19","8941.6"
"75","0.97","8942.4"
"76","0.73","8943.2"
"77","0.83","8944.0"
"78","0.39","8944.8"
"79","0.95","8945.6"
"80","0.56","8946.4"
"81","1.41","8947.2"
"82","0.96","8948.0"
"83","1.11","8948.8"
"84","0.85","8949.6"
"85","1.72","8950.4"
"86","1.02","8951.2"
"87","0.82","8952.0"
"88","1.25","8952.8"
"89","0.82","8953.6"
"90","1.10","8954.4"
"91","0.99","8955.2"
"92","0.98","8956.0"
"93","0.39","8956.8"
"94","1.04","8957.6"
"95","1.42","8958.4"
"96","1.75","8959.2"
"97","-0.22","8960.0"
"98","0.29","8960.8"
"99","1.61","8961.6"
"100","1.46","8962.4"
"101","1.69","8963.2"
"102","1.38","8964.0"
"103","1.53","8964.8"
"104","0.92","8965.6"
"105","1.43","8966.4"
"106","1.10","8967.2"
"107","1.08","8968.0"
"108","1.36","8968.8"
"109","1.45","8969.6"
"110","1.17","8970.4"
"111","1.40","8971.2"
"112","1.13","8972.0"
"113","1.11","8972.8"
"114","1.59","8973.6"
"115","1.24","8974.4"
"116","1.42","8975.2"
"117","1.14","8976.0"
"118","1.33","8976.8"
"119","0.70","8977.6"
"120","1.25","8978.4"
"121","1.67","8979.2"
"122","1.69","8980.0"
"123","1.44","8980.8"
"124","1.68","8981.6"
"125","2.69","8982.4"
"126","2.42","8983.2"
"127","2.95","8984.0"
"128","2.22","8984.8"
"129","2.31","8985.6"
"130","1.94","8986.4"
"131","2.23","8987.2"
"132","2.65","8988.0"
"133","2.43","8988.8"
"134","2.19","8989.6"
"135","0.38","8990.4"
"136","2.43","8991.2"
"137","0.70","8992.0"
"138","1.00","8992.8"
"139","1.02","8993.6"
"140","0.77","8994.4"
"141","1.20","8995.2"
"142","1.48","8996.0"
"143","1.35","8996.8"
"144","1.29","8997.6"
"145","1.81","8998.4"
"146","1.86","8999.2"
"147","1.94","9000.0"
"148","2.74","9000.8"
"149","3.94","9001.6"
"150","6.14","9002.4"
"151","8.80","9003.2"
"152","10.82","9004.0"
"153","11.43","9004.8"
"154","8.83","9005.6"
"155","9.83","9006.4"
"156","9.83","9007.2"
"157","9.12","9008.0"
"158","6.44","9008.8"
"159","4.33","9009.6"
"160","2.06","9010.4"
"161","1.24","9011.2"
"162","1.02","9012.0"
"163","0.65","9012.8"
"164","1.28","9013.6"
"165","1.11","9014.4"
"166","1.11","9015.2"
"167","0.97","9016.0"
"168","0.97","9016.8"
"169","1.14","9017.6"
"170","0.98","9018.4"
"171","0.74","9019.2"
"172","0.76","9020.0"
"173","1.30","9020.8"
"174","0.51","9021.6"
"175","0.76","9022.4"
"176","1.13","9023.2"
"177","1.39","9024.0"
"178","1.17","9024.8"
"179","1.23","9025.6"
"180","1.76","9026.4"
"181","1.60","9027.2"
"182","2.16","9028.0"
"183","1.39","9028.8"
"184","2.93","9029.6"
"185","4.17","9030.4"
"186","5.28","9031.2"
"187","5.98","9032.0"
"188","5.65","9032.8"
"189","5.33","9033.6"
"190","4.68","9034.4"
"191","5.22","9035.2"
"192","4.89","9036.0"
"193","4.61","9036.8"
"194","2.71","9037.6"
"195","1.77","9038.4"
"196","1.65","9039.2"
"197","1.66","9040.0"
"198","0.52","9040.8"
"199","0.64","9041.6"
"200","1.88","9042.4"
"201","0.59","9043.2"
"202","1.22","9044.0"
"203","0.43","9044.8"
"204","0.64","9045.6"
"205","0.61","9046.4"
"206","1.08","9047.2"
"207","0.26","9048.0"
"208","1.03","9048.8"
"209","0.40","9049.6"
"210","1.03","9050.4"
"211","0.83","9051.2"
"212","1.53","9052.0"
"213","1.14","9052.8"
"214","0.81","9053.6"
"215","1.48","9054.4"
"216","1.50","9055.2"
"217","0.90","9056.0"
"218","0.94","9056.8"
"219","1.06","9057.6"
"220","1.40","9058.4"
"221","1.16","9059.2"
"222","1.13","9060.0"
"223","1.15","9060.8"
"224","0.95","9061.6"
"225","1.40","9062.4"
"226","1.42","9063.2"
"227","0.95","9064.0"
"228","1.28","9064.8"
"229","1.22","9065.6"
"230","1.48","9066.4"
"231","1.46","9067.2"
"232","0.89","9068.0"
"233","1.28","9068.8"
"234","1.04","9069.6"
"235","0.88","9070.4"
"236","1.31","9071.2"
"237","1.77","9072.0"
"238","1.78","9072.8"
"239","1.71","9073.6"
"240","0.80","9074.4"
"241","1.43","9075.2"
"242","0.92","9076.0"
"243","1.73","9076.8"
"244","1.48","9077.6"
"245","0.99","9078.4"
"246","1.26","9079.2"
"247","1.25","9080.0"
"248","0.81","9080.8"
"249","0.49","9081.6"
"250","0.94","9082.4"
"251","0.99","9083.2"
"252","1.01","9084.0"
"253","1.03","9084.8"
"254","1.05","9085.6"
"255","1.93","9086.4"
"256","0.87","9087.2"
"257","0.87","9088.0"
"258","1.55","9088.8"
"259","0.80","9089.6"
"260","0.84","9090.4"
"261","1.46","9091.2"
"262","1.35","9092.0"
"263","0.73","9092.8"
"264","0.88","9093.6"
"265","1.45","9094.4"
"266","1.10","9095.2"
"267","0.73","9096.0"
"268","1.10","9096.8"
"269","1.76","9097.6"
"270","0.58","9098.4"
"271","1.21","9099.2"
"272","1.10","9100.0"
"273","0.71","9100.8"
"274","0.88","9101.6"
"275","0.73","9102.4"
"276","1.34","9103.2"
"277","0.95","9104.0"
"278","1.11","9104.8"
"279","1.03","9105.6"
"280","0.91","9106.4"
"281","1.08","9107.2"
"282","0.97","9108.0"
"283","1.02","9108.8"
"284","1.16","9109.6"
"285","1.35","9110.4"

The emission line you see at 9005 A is H-alpha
